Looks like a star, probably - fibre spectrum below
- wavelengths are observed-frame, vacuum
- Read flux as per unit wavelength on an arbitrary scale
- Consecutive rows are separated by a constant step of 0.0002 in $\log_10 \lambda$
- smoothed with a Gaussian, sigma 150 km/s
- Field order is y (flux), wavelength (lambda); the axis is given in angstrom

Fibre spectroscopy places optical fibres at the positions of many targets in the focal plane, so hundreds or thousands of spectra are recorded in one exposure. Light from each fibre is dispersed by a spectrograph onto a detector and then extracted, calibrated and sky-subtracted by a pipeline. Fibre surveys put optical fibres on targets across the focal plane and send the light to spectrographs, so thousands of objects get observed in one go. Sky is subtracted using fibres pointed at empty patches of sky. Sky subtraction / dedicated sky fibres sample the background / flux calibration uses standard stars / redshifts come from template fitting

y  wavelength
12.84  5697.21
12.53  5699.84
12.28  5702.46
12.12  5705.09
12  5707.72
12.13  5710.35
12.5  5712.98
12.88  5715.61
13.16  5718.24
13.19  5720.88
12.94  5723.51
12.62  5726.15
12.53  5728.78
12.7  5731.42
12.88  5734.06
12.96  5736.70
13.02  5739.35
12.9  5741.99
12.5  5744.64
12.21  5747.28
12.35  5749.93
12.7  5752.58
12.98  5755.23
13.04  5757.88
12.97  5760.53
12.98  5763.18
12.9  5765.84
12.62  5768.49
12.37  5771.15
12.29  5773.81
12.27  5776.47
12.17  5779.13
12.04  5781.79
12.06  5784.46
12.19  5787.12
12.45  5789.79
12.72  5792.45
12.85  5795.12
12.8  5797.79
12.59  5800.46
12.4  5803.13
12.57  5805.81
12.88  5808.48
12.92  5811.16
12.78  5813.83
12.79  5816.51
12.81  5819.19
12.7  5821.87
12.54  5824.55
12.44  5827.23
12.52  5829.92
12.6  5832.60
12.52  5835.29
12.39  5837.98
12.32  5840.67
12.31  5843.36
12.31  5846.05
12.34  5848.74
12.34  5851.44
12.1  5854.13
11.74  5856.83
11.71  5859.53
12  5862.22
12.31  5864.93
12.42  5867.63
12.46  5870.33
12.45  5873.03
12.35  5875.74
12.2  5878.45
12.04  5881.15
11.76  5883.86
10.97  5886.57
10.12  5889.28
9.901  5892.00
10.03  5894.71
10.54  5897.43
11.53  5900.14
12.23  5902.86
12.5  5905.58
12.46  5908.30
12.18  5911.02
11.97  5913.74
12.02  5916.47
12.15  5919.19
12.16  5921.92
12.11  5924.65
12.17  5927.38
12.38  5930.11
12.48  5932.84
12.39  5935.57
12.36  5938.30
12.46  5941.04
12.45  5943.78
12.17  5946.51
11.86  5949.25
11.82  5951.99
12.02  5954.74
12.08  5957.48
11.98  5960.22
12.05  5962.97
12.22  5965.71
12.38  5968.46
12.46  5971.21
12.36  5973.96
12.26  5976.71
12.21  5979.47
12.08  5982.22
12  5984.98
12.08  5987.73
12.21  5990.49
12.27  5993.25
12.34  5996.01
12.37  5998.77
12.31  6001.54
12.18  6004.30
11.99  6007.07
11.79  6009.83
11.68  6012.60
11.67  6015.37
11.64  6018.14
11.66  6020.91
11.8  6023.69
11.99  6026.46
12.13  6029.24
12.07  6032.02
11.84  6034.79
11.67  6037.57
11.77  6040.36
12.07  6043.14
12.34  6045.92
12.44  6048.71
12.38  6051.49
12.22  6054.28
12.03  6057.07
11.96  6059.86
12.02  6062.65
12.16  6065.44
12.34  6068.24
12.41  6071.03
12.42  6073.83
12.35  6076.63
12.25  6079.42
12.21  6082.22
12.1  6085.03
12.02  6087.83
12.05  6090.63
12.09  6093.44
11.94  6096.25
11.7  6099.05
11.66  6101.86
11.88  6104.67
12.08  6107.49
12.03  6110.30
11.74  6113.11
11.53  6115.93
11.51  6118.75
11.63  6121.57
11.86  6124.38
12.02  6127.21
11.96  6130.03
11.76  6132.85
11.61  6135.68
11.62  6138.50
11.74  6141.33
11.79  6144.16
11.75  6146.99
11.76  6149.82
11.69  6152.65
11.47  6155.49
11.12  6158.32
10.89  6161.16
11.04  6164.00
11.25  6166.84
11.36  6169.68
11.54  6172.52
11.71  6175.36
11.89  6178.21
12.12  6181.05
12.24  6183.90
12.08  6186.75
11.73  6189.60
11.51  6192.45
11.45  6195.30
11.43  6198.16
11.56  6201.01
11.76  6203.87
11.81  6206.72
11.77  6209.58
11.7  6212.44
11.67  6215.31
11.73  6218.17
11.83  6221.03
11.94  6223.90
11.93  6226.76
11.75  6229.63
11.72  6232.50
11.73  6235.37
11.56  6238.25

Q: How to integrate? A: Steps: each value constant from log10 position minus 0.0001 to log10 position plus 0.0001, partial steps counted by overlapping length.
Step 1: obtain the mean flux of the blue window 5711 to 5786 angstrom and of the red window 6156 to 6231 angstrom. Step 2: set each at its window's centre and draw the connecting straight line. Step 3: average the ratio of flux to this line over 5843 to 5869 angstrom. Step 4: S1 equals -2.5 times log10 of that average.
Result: 0.02 mag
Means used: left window 12.7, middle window 12.2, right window 11.6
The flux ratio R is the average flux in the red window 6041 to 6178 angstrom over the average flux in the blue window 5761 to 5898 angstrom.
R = 1.0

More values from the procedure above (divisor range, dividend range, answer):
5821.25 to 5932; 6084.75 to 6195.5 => 0.98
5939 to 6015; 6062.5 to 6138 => 0.99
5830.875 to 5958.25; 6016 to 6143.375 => 1.00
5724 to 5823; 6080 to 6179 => 0.93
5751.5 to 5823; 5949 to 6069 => 0.96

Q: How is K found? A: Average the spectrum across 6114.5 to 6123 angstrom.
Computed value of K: 11.6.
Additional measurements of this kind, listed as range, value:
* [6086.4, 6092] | 12.1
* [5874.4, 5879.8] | 12.3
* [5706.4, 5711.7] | 12.1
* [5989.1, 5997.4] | 12.3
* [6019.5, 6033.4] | 11.9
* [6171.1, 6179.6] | 11.7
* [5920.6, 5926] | 12.1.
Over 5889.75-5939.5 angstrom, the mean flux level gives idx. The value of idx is 11.8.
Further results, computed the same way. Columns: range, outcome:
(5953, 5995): 12.2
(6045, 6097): 12.2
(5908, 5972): 12.2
